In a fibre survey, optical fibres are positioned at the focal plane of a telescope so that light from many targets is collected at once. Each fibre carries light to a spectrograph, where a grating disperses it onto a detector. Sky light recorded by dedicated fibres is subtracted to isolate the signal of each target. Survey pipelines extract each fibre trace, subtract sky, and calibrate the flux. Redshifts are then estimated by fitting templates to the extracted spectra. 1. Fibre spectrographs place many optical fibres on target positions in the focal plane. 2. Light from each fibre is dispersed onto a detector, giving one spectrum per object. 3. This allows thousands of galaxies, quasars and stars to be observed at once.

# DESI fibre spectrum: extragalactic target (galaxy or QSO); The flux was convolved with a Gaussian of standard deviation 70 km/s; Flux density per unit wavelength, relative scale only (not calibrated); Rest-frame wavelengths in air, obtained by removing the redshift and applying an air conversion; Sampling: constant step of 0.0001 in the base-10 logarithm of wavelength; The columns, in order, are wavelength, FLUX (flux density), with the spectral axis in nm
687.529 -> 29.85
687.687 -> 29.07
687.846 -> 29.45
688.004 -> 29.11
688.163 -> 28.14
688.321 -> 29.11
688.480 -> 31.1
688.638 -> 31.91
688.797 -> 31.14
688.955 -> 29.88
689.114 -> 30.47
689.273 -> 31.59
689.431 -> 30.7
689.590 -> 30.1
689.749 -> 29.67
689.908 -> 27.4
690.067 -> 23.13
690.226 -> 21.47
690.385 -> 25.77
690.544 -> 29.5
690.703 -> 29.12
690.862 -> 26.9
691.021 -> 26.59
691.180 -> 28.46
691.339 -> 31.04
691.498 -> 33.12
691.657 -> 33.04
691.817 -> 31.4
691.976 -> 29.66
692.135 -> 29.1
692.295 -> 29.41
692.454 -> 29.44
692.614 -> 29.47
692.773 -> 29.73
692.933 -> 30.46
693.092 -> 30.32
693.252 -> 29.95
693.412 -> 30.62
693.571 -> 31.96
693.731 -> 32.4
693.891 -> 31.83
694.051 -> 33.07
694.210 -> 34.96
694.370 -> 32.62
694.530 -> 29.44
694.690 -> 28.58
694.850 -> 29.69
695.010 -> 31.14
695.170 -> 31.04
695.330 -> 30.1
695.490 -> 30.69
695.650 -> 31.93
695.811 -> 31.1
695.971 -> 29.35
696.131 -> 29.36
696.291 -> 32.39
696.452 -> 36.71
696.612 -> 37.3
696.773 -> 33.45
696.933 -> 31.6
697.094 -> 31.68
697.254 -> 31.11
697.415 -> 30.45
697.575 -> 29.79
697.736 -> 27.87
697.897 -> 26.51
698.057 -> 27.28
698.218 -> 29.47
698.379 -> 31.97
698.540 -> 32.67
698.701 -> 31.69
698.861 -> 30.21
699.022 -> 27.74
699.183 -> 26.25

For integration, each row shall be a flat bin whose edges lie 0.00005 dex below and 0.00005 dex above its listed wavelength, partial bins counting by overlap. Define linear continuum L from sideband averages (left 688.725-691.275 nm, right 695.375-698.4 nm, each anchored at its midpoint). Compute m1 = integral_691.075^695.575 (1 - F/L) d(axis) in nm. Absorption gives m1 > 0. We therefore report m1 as -0.18 nm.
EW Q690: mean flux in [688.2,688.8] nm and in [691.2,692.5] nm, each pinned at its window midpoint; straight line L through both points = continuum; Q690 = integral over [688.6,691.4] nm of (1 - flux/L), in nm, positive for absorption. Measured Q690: 0.19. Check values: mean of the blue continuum 30.6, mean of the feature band 28.5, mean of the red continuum 30.7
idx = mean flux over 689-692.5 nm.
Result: 29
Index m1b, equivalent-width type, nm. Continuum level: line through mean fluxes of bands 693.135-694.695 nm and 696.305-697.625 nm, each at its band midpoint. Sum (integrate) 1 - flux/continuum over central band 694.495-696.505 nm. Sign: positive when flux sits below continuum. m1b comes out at 0.09 nm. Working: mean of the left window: 31.7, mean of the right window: 32.8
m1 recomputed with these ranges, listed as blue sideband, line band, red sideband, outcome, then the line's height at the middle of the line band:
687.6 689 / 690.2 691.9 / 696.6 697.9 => 0.07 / 30.2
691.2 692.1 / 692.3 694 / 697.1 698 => 0.01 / 30.8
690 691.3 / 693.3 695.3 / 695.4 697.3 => -0.08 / 30.2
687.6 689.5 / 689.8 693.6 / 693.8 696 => 0.20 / 30.6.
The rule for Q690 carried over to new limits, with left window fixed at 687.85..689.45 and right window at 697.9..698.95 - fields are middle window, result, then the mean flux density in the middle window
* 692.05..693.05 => 0.02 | 29.6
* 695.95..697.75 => -0.10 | 32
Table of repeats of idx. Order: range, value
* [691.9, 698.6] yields 30.9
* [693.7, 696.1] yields 31.1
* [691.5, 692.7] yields 30.4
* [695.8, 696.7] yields 32.8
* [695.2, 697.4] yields 32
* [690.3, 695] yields 30.3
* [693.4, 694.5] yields 32.5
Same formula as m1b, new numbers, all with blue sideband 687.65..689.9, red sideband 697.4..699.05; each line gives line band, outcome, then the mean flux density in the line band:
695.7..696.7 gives -0.099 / 32.7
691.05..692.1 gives -0.032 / 30.8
